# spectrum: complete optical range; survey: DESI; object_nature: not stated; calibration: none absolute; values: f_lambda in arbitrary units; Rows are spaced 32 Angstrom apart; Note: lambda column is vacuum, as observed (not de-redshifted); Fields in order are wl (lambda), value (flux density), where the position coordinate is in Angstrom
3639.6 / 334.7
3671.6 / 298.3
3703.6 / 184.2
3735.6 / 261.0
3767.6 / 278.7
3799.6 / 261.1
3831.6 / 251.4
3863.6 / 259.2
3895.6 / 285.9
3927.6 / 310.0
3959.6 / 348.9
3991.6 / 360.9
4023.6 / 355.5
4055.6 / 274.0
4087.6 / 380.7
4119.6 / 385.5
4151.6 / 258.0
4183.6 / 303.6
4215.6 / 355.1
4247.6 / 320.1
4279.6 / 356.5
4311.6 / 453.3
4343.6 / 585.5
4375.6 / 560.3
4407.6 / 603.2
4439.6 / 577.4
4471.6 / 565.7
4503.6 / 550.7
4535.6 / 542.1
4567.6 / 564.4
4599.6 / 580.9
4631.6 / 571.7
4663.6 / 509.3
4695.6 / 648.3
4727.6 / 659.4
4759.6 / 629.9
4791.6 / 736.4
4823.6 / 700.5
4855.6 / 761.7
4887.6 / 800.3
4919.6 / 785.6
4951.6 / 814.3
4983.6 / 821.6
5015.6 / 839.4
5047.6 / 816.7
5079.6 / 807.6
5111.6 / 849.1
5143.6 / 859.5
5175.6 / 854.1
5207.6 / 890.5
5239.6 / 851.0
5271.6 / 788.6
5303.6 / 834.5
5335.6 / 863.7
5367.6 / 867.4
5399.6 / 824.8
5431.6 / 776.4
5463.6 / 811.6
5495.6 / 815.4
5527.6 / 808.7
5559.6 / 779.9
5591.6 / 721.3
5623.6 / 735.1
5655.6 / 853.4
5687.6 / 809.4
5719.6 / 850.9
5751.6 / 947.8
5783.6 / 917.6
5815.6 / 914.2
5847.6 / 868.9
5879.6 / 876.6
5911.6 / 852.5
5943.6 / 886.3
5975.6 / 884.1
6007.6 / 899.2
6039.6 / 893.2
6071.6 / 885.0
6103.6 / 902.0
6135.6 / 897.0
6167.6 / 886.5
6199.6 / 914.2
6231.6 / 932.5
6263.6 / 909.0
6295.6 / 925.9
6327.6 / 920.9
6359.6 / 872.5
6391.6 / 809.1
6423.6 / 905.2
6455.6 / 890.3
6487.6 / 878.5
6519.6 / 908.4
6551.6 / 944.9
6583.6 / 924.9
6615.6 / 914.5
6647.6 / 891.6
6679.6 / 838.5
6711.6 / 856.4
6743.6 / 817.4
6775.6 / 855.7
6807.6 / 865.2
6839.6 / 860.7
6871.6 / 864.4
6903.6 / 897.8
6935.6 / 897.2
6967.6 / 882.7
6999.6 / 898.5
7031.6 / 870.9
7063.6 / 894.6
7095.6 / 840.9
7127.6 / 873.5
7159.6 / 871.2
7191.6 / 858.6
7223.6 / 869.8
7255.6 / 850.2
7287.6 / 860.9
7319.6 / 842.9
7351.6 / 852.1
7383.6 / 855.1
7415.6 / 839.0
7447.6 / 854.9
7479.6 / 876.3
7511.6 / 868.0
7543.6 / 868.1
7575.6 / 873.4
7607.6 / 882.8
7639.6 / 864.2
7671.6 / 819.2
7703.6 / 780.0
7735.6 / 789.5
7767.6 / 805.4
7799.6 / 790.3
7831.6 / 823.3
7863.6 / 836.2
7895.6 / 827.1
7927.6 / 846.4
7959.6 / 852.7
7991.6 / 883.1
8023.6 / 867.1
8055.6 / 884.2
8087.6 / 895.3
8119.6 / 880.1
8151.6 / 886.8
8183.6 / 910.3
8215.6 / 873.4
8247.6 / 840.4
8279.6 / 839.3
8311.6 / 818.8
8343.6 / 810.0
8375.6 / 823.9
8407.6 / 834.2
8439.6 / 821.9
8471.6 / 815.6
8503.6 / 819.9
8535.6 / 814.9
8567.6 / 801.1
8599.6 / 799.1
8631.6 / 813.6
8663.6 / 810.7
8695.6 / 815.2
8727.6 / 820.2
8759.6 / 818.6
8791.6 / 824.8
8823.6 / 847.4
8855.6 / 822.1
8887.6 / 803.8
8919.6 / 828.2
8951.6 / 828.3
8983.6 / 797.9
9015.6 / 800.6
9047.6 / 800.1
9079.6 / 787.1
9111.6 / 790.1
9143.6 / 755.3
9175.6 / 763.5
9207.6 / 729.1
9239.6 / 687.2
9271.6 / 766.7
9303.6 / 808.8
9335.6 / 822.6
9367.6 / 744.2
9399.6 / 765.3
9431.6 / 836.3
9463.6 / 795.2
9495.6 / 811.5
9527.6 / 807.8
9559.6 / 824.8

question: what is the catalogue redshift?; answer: 0.082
